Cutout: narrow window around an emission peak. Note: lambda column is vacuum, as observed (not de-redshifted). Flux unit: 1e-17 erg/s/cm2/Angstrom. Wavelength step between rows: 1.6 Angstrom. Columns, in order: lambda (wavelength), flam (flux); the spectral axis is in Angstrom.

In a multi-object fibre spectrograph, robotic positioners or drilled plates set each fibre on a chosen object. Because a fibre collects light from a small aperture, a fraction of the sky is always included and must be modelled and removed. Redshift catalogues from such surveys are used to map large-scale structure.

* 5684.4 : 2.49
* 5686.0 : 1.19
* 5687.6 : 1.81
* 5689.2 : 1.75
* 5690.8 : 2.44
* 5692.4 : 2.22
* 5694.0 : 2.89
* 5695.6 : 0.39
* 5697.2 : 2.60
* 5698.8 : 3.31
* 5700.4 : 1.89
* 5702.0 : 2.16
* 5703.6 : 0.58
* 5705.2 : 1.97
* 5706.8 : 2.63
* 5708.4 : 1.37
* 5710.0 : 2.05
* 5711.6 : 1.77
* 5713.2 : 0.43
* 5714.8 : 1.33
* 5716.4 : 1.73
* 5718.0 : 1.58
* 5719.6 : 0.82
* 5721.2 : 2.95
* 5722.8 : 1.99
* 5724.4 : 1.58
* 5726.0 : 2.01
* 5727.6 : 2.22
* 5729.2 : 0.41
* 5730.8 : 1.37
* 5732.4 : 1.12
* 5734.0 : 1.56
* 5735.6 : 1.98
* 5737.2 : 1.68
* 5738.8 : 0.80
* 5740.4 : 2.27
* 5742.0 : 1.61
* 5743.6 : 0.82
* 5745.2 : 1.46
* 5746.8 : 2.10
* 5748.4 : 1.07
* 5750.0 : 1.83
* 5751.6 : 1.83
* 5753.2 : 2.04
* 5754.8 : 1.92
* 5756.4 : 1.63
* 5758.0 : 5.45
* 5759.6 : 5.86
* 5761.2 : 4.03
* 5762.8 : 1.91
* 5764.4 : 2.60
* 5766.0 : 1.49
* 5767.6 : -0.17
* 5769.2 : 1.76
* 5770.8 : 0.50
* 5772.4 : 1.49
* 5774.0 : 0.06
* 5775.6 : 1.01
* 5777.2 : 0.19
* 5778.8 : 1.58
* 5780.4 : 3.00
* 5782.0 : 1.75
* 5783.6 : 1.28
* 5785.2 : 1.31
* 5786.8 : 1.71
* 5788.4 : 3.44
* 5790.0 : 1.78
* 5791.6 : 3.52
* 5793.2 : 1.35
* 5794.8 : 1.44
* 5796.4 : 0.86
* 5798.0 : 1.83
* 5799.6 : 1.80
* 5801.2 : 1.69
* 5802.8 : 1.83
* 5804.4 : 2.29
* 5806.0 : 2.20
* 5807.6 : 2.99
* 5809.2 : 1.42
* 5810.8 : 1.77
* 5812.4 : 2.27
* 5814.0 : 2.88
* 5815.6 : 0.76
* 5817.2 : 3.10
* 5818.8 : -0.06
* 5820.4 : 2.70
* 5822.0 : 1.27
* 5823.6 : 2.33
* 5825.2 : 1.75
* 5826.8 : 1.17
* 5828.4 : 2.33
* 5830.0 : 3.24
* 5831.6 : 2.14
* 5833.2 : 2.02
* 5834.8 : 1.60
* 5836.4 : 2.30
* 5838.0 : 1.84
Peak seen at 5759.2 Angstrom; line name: H-gamma 4340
